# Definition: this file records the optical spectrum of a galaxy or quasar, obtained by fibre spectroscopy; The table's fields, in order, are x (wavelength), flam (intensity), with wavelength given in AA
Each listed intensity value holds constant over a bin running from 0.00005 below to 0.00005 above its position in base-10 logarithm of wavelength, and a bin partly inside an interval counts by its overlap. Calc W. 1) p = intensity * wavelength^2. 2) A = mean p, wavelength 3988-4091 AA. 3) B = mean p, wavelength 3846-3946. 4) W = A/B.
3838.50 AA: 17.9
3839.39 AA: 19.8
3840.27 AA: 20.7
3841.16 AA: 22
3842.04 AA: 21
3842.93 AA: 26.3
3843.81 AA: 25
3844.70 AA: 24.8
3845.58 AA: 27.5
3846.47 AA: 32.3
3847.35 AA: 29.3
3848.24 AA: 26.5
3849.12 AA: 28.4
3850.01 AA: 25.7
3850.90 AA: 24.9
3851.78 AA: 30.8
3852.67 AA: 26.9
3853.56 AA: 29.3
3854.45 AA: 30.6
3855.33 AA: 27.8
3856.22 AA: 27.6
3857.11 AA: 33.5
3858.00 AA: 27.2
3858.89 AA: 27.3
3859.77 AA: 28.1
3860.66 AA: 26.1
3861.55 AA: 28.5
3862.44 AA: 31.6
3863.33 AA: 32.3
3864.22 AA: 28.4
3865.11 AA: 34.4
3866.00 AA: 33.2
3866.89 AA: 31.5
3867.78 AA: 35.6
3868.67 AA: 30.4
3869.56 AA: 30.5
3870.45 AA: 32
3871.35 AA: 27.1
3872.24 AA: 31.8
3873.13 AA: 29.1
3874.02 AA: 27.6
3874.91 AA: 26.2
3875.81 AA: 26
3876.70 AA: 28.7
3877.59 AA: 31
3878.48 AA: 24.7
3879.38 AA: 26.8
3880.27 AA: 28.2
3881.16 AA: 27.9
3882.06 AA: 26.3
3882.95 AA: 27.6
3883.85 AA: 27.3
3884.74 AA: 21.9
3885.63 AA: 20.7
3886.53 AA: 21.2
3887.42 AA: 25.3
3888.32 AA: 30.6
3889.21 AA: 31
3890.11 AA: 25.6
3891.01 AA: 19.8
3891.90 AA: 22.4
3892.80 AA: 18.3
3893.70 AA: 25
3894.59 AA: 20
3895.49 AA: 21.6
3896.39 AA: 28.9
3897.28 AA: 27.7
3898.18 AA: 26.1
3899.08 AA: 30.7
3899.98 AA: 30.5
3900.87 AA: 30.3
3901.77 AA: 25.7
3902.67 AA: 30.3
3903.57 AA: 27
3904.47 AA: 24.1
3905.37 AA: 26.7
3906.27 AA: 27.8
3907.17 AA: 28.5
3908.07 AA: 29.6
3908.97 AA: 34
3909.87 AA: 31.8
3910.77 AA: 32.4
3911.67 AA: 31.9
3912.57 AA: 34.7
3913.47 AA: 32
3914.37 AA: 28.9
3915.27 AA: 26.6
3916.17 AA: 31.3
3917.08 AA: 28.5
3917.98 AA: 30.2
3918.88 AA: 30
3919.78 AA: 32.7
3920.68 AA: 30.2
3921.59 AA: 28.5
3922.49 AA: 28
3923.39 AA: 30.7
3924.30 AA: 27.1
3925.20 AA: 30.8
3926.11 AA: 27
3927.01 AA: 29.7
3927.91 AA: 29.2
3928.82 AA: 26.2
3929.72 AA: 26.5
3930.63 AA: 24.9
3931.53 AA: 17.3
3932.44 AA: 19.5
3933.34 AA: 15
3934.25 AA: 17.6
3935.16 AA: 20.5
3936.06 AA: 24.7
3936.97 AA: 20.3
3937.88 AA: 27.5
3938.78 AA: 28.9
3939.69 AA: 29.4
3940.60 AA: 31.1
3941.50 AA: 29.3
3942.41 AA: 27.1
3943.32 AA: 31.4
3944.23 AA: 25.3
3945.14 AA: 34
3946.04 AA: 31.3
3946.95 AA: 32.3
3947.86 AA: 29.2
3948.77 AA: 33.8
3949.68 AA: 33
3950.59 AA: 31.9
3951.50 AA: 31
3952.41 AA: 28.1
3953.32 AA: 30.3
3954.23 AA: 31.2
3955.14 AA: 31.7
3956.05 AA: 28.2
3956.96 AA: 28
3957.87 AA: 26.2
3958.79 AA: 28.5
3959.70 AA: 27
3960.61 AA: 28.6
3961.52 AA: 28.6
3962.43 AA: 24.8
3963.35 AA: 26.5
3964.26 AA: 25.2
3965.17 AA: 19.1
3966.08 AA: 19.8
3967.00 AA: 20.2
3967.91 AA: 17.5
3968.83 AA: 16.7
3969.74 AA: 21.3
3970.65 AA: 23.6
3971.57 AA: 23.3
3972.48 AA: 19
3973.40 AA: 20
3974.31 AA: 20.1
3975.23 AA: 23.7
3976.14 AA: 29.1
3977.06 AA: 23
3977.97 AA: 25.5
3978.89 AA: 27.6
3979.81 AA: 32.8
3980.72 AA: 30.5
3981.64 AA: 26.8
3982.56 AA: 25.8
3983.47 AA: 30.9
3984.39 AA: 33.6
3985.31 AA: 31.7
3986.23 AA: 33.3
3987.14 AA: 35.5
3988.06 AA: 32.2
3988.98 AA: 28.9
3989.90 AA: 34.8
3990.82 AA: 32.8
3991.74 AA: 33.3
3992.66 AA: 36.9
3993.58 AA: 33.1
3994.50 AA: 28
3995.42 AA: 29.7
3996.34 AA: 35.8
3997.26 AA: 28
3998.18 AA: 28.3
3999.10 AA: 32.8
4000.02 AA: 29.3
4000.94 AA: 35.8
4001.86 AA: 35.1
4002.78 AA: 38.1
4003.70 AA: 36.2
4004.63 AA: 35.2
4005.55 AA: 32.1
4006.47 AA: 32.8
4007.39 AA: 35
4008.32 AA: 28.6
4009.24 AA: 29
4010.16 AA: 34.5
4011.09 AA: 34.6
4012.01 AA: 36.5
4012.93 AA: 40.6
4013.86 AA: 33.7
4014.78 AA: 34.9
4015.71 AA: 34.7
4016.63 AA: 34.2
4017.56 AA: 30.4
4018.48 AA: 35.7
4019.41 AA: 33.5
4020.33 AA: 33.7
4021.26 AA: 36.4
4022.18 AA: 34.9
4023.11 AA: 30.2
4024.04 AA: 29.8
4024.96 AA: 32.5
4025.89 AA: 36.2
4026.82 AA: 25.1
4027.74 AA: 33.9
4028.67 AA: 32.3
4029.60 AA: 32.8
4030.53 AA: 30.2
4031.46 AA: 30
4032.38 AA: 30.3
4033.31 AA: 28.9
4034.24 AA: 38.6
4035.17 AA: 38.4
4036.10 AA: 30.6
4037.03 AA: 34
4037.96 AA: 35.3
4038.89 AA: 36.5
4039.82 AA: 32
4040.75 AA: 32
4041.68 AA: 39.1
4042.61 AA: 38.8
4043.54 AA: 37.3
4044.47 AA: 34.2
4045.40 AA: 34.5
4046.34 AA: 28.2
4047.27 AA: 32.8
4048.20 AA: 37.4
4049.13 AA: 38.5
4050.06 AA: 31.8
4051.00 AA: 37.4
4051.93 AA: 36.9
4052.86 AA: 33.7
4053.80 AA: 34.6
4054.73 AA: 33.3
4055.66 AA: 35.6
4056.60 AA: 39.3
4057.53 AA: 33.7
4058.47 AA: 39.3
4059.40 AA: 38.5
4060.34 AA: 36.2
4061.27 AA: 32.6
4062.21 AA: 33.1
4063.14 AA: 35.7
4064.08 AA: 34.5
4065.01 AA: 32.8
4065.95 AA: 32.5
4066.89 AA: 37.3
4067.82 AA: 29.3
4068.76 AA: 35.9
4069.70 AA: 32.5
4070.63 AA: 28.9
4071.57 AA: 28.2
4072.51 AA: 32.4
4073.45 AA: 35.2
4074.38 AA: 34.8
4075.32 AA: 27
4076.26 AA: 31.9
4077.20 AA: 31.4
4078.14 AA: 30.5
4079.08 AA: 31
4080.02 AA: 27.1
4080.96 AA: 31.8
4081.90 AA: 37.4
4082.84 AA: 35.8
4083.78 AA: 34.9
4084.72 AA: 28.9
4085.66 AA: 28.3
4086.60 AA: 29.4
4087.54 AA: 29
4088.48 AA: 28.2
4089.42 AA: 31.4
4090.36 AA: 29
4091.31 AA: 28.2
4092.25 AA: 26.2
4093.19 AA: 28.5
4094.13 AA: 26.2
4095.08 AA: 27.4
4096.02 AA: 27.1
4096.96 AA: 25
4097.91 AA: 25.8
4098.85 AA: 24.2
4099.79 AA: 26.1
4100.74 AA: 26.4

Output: 1.28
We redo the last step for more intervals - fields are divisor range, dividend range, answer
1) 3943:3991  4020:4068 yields 1.29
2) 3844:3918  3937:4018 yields 1.10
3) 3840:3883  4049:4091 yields 1.29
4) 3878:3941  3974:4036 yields 1.25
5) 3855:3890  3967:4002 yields 1.06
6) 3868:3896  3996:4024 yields 1.37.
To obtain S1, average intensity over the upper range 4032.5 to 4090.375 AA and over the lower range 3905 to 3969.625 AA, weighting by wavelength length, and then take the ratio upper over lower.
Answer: 1.21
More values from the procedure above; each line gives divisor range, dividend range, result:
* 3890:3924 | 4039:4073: 1.22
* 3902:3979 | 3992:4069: 1.25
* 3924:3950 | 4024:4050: 1.25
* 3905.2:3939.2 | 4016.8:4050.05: 1.22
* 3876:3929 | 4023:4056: 1.22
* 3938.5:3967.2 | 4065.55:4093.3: 1.09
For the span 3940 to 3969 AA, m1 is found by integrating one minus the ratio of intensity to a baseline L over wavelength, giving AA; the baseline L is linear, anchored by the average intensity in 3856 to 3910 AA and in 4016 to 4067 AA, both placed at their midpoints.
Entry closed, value 2.6 AA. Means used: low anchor 27.8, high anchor 34.1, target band 27.8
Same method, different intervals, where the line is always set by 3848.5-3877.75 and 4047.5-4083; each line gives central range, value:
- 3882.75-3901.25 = 2.9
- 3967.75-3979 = 3.4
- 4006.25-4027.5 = -0.4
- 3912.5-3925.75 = 0.3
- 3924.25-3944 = 3.5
